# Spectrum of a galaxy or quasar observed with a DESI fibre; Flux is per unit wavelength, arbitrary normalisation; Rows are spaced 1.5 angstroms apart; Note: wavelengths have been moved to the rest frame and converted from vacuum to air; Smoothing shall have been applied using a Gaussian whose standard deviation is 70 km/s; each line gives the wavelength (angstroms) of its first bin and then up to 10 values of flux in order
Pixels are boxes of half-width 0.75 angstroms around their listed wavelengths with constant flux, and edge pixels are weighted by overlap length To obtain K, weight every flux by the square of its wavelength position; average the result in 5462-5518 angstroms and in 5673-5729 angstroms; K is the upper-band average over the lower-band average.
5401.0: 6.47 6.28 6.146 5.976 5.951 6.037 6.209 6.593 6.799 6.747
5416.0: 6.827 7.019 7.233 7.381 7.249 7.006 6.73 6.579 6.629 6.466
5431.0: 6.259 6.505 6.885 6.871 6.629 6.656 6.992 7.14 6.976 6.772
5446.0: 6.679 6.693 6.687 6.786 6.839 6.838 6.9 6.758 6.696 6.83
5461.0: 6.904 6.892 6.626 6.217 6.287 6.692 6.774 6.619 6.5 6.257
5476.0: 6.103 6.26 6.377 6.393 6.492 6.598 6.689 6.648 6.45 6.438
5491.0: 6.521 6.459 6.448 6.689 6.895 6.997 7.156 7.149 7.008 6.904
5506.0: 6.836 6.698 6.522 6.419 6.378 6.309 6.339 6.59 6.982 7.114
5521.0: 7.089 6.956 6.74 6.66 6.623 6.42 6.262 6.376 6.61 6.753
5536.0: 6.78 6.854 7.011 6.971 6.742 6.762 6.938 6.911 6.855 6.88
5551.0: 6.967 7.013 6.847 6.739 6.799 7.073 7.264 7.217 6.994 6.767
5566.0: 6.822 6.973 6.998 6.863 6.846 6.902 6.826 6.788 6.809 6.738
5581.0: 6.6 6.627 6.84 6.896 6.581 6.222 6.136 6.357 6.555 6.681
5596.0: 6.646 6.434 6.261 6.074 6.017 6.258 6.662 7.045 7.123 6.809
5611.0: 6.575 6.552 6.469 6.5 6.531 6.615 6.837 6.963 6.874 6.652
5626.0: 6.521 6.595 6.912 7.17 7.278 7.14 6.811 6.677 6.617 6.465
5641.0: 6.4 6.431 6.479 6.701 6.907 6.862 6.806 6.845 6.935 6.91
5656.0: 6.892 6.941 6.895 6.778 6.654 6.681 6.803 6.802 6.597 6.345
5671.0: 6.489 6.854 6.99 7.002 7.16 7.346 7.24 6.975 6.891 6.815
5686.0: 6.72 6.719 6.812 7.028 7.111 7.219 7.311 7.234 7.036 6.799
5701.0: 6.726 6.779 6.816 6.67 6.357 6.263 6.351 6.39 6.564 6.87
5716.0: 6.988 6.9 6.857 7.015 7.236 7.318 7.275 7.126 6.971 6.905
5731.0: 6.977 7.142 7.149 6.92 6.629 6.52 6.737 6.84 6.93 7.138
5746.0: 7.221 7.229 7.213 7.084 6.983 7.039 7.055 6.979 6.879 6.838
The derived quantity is 1.13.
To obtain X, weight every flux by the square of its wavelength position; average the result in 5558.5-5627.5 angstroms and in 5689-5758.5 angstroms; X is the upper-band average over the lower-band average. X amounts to 1.09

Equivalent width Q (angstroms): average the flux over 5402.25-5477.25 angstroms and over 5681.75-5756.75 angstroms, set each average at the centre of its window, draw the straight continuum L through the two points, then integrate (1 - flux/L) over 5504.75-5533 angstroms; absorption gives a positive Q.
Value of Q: 0.4 angstroms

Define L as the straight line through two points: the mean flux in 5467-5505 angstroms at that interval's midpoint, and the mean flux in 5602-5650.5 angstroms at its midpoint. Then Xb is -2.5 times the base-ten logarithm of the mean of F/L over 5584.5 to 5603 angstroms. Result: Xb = 0.05 mag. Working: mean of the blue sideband 6.61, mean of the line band 6.41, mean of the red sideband 6.71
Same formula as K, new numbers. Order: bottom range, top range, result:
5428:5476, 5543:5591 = 1.06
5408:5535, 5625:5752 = 1.11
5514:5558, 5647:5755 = 1.08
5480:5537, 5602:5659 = 1.06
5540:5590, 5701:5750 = 1.07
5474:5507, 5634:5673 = 1.07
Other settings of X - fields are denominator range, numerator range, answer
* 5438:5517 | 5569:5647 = 1.05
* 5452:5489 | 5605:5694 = 1.10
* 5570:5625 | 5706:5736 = 1.08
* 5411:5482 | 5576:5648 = 1.05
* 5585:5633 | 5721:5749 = 1.11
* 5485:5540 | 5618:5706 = 1.08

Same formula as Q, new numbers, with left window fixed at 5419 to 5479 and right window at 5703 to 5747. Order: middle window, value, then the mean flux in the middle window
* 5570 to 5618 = 1.4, 6.6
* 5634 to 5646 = 0.4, 6.58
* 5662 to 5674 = 0.3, 6.67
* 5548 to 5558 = -0.2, 6.88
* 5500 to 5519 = 0.1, 6.7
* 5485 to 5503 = 0.0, 6.72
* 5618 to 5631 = 0.0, 6.79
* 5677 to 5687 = -0.2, 7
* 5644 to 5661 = -0.1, 6.85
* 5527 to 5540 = 0.2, 6.64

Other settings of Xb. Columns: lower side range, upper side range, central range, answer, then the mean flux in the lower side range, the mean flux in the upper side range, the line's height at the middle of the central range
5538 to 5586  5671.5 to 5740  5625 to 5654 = 0.021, 6.88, 6.91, 6.9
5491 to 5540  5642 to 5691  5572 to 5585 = -0.002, 6.72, 6.83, 6.76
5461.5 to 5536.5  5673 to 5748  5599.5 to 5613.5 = 0.035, 6.62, 6.92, 6.77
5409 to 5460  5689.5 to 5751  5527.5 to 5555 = 0.010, 6.79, 6.92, 6.84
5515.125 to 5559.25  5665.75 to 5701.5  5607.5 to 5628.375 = 0.030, 6.8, 6.93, 6.87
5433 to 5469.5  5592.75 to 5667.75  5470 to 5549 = 0.012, 6.76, 6.7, 6.74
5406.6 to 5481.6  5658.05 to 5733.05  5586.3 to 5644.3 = 0.032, 6.68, 6.88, 6.81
